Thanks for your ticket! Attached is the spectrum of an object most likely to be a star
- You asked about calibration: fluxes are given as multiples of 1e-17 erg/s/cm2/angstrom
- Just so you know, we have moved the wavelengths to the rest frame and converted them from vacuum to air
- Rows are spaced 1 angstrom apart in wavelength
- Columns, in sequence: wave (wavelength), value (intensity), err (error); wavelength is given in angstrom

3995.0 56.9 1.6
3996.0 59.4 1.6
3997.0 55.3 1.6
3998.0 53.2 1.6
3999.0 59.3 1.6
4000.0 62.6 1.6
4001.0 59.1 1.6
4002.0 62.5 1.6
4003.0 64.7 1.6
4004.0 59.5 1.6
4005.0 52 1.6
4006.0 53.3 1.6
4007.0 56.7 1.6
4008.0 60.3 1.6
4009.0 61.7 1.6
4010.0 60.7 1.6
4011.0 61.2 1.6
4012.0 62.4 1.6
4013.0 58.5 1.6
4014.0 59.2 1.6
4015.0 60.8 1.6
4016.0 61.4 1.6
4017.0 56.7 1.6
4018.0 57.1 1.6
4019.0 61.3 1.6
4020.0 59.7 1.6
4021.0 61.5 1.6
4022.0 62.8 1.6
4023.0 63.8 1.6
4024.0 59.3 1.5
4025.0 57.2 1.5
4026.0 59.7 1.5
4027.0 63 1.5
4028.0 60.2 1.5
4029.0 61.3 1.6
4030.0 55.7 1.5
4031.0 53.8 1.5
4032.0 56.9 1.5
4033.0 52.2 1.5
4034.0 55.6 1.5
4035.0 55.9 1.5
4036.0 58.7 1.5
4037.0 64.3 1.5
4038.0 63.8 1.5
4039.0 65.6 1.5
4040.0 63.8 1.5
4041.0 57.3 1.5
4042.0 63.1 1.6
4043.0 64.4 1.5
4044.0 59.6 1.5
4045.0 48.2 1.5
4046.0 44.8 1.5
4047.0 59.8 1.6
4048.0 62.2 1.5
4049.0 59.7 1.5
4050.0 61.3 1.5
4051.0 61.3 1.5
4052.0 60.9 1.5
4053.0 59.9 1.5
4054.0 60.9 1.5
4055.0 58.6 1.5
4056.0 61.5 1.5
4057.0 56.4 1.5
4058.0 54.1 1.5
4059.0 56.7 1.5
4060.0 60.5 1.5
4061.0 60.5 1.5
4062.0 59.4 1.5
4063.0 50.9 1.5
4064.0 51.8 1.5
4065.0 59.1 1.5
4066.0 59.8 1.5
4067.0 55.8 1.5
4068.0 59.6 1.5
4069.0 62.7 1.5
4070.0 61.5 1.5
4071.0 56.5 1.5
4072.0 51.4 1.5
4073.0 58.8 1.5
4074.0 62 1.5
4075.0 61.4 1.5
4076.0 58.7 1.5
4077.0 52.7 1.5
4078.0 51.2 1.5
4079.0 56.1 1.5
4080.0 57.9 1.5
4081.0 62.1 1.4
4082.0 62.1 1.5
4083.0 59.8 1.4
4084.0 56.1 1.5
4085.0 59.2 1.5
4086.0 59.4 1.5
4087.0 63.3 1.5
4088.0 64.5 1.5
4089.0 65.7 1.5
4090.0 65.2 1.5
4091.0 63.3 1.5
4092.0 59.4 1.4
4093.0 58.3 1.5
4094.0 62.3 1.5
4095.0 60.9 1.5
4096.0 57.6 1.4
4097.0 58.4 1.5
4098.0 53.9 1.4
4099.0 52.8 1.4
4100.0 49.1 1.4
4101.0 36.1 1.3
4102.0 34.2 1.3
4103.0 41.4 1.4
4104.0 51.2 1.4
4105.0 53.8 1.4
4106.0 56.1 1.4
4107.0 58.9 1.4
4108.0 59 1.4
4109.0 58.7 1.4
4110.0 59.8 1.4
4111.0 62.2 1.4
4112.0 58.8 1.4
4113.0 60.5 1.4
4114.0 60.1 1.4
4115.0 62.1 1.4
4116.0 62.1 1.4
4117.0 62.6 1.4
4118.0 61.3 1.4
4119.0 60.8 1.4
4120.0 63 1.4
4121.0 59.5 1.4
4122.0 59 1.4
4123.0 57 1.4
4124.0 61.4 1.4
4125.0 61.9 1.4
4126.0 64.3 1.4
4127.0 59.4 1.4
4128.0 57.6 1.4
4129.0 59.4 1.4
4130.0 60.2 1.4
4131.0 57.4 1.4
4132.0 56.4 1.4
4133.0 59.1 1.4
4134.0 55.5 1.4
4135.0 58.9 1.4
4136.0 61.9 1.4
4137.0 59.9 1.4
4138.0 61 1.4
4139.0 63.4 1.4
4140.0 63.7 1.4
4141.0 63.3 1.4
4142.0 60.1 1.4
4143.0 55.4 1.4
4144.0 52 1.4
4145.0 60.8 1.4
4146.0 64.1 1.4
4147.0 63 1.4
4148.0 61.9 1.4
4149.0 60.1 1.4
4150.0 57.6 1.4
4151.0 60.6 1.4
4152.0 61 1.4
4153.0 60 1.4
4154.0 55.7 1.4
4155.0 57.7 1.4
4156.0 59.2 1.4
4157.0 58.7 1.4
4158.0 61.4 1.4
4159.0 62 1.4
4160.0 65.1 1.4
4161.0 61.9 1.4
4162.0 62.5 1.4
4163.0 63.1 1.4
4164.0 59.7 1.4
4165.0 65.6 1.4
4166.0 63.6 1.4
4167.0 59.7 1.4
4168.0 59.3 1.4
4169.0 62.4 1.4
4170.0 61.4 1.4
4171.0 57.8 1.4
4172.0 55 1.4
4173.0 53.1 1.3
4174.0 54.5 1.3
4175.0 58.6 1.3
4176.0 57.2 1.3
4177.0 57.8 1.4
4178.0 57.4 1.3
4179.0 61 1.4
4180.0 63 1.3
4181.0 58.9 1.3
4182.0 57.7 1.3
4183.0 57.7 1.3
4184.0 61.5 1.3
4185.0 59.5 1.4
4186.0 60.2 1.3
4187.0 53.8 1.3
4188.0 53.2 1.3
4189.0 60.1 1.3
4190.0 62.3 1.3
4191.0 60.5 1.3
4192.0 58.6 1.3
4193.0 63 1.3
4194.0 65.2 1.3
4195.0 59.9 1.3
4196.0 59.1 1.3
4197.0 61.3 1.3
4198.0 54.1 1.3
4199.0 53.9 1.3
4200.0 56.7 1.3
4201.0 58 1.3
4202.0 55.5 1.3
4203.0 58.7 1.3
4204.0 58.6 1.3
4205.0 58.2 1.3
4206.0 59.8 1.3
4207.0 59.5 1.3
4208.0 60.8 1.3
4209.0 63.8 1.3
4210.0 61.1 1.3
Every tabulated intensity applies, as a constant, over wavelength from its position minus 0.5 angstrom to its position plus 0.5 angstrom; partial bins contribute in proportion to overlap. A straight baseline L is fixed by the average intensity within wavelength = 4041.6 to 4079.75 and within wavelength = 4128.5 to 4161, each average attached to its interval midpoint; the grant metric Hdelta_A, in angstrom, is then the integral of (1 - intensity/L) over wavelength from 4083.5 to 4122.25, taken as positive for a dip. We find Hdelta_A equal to 0.83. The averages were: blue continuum 58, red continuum 59.9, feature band 57.7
